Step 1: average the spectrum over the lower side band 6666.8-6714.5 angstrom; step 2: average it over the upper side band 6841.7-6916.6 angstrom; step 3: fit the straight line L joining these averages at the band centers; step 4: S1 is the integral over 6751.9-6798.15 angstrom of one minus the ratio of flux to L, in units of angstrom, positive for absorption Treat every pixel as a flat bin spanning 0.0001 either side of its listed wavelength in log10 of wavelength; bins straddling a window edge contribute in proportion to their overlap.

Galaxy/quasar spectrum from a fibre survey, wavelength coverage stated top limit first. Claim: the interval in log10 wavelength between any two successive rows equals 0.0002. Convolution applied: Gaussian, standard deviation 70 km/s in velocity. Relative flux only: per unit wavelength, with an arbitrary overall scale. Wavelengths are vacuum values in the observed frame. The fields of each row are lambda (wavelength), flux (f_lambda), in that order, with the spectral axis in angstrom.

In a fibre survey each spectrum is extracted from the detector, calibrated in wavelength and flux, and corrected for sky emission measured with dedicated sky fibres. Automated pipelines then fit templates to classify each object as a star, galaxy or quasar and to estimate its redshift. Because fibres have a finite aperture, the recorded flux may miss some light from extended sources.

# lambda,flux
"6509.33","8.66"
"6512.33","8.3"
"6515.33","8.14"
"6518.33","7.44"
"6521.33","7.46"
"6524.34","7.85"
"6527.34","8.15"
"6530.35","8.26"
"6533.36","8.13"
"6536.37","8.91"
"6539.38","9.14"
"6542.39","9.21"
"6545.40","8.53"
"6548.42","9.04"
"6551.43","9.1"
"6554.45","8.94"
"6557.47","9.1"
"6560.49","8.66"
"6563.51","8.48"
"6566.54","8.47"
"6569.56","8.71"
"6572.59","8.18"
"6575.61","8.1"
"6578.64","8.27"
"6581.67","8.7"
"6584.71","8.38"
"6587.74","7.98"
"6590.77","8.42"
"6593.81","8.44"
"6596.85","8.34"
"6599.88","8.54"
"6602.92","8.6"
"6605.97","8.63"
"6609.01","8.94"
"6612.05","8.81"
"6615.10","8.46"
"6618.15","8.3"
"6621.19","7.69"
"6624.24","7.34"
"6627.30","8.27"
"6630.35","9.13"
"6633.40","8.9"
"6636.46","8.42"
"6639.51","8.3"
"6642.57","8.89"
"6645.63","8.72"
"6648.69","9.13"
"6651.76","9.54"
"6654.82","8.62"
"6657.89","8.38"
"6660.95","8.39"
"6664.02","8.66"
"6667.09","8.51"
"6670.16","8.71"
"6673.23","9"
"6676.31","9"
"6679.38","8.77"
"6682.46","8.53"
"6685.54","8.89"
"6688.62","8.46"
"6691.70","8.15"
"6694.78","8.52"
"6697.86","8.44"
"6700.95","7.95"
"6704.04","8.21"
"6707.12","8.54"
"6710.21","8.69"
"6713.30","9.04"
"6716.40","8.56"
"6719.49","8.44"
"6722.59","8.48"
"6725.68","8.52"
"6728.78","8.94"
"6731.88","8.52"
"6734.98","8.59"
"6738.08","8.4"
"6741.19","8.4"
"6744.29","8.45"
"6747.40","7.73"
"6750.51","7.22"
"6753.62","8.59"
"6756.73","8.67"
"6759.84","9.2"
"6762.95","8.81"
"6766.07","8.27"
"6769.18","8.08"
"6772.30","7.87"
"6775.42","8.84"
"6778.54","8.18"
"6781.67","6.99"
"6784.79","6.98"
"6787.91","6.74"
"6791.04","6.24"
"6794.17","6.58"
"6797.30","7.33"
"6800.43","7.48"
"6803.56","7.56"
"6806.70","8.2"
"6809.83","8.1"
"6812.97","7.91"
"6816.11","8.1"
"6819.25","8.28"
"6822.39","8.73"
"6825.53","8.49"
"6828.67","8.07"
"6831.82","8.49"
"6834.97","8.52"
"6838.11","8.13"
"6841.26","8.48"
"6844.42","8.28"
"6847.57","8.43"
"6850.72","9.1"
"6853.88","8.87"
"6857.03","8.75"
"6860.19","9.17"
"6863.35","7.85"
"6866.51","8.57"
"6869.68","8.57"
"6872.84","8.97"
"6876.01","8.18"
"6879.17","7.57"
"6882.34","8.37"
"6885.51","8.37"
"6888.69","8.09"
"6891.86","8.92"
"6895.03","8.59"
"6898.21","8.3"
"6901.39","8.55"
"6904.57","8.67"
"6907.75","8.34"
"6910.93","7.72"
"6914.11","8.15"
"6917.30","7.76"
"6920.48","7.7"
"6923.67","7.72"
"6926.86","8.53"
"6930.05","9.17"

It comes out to 3.77 angstrom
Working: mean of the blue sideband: 8.59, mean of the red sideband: 8.44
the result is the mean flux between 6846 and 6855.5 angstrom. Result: 8.81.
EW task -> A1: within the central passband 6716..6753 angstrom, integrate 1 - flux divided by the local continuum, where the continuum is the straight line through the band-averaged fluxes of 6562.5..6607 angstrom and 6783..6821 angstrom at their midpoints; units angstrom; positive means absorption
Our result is -2.8 angstrom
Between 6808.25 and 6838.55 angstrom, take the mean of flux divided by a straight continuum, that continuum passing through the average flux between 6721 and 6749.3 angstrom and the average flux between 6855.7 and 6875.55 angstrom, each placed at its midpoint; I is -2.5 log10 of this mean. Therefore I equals 0.034 mag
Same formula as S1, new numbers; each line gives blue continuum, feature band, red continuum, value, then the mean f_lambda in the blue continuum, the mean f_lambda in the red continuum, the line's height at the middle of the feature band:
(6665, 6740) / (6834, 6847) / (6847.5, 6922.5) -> 0.13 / 8.58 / 8.39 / 8.44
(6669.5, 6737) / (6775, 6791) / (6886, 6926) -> 2.11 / 8.59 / 8.22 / 8.44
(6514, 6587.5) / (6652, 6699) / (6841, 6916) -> -0.95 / 8.47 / 8.45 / 8.46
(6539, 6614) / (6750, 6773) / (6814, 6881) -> 0.27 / 8.62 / 8.45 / 8.51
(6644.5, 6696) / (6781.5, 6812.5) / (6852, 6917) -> 4.64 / 8.71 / 8.42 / 8.53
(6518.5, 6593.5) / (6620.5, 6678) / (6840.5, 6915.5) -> -1.00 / 8.49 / 8.45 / 8.48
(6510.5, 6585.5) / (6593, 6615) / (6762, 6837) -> -0.73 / 8.47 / 7.86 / 8.33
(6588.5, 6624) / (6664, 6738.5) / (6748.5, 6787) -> -3.09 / 8.42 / 8.11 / 8.24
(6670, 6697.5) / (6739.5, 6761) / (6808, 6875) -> 0.68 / 8.66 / 8.47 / 8.58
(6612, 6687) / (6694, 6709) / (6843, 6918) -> 0.42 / 8.61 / 8.43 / 8.57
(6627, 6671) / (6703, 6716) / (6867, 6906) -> 0.02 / 8.72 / 8.43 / 8.64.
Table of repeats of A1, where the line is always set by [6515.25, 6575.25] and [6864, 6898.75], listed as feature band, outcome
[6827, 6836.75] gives 0.06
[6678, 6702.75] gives -0.02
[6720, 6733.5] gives -0.25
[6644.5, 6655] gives -0.74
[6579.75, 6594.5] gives 0.19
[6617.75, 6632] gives 0.56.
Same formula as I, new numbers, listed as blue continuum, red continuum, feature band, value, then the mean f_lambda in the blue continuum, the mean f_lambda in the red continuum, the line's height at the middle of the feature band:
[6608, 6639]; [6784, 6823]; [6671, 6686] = -0.09 mag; 8.41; 7.54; 8.15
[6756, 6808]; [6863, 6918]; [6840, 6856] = -0.07 mag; 7.75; 8.33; 8.1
